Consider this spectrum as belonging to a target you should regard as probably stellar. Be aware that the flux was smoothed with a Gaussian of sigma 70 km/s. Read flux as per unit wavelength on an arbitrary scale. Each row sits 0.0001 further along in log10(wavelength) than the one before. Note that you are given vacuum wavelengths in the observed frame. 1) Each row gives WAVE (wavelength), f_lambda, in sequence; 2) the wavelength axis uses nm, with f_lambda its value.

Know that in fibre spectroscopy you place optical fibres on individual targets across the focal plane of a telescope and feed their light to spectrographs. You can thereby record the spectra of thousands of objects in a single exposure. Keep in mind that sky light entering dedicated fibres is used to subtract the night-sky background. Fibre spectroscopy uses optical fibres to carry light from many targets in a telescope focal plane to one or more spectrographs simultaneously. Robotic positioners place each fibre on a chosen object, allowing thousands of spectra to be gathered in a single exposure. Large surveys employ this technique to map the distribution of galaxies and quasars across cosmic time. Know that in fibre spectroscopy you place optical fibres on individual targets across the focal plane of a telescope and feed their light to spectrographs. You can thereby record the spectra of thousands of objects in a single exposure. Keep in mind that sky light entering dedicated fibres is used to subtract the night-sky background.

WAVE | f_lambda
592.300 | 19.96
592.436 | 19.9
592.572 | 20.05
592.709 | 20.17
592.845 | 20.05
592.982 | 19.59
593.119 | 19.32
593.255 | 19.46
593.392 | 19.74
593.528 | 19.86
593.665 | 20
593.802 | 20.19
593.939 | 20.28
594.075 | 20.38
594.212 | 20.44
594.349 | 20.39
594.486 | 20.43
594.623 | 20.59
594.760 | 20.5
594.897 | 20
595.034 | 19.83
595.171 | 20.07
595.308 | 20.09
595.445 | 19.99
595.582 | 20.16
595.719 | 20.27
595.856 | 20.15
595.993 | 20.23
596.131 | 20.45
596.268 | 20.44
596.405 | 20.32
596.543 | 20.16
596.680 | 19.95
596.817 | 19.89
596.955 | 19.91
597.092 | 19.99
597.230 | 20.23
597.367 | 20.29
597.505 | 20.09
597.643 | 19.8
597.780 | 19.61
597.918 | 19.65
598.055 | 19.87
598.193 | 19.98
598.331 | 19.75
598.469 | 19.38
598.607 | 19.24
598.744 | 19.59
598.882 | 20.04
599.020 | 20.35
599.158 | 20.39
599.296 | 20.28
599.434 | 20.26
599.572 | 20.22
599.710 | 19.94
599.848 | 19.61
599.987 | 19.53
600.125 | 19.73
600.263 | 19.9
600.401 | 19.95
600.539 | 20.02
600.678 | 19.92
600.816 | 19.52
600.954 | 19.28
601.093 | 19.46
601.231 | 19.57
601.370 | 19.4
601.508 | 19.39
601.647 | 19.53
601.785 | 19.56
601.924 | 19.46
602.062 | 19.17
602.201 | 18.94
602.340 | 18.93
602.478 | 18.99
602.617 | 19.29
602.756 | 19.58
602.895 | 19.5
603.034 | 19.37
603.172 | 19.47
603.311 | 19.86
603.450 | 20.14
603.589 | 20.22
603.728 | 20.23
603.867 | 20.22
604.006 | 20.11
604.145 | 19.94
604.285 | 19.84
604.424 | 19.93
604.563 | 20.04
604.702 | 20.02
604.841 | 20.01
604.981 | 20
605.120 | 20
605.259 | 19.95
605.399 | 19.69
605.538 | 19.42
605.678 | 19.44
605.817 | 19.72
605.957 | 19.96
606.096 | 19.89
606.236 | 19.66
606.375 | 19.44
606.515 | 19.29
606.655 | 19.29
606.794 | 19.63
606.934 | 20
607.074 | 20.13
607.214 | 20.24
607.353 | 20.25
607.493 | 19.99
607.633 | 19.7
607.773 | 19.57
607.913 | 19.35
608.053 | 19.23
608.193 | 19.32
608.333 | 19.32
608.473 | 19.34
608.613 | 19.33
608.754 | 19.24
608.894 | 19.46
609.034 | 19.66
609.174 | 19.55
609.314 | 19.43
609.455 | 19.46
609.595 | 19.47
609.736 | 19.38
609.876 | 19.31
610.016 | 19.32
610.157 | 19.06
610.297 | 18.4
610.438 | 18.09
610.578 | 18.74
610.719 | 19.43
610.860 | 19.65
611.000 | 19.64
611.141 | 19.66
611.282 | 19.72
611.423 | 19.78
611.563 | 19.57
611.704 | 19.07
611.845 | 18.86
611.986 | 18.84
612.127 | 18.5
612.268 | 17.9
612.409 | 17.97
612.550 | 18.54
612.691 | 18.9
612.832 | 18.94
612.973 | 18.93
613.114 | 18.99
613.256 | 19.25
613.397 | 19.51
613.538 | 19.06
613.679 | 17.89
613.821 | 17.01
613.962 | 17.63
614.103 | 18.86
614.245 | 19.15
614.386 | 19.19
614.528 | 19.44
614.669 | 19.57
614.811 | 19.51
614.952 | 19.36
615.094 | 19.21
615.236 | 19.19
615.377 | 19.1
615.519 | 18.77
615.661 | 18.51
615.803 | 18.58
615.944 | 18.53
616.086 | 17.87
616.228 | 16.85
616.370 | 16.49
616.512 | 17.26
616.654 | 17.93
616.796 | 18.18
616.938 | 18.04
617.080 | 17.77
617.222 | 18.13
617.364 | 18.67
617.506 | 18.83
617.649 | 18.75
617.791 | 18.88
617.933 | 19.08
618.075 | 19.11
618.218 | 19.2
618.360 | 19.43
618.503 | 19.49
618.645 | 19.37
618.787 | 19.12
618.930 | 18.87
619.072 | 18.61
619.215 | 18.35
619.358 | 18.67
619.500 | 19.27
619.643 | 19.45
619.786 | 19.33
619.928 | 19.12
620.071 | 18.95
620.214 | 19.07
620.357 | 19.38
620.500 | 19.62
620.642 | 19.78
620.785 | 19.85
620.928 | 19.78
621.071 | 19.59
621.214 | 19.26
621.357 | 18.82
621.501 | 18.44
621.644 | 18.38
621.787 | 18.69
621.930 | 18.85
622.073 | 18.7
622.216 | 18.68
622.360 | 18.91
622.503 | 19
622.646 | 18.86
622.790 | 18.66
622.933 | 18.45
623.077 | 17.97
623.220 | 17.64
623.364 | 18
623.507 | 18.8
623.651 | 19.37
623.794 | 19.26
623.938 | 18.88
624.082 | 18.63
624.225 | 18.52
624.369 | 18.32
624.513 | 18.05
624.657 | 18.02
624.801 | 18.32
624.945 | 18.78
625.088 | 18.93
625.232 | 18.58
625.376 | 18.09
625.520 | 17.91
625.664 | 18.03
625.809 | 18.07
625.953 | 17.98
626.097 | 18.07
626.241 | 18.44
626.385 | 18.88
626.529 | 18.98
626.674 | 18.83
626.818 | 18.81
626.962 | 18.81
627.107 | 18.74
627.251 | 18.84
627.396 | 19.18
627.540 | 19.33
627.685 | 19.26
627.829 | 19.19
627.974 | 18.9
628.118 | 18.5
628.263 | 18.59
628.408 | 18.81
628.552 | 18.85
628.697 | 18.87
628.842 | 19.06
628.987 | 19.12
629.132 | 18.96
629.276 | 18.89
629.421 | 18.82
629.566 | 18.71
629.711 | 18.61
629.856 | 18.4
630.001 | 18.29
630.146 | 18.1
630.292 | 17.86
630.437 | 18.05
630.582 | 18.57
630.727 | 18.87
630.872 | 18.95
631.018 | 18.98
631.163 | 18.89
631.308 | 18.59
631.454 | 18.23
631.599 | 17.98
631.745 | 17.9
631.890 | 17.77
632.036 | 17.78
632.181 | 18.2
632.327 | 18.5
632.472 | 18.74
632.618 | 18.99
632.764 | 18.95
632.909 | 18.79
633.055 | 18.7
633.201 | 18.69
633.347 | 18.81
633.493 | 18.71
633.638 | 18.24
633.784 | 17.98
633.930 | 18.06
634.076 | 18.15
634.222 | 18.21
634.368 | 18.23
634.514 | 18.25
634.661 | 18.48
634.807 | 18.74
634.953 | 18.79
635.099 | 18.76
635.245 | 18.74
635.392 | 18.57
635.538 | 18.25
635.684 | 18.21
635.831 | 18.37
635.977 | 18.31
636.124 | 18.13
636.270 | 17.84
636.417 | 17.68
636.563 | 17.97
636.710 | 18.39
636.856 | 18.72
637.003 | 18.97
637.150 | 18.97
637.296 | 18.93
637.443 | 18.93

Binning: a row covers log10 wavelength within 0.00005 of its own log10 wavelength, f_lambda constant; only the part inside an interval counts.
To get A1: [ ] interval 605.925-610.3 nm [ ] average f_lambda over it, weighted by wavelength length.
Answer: 19.5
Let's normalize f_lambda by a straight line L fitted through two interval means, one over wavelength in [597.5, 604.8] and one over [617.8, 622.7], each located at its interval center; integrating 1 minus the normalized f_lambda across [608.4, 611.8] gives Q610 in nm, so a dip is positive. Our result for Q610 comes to 0.02 nm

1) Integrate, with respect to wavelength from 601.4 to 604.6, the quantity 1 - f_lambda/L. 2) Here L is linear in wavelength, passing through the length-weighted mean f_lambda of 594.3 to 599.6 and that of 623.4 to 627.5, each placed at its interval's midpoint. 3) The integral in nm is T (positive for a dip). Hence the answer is 0.02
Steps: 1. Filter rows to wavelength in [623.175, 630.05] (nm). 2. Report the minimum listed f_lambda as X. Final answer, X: 17.64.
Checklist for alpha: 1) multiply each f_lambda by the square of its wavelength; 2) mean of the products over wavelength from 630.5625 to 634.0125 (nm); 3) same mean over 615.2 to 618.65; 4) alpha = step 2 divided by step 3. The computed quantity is 1.1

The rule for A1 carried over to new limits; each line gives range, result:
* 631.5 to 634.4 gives 18.4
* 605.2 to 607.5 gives 19.8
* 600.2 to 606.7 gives 19.7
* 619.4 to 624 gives 19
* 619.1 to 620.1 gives 19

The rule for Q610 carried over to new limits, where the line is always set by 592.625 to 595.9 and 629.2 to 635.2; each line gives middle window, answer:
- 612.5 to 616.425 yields 0.11 nm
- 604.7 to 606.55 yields -0.01 nm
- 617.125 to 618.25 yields 0.02 nm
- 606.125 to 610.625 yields 0.01 nm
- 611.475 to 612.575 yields 0.04 nm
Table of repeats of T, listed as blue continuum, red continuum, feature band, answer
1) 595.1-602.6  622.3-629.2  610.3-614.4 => 0.08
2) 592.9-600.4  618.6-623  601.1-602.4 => 0.03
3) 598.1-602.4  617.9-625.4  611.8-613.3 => 0.04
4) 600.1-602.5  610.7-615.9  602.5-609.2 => -0.15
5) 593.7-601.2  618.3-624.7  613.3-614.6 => 0.04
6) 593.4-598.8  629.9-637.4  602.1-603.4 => 0.03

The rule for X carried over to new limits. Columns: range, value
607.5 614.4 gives 17.01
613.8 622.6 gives 16.49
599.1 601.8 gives 19.28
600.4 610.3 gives 18.4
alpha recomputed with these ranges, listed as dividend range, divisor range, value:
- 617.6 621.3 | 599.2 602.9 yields 1.04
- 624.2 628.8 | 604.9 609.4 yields 1.01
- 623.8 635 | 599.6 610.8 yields 1.02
